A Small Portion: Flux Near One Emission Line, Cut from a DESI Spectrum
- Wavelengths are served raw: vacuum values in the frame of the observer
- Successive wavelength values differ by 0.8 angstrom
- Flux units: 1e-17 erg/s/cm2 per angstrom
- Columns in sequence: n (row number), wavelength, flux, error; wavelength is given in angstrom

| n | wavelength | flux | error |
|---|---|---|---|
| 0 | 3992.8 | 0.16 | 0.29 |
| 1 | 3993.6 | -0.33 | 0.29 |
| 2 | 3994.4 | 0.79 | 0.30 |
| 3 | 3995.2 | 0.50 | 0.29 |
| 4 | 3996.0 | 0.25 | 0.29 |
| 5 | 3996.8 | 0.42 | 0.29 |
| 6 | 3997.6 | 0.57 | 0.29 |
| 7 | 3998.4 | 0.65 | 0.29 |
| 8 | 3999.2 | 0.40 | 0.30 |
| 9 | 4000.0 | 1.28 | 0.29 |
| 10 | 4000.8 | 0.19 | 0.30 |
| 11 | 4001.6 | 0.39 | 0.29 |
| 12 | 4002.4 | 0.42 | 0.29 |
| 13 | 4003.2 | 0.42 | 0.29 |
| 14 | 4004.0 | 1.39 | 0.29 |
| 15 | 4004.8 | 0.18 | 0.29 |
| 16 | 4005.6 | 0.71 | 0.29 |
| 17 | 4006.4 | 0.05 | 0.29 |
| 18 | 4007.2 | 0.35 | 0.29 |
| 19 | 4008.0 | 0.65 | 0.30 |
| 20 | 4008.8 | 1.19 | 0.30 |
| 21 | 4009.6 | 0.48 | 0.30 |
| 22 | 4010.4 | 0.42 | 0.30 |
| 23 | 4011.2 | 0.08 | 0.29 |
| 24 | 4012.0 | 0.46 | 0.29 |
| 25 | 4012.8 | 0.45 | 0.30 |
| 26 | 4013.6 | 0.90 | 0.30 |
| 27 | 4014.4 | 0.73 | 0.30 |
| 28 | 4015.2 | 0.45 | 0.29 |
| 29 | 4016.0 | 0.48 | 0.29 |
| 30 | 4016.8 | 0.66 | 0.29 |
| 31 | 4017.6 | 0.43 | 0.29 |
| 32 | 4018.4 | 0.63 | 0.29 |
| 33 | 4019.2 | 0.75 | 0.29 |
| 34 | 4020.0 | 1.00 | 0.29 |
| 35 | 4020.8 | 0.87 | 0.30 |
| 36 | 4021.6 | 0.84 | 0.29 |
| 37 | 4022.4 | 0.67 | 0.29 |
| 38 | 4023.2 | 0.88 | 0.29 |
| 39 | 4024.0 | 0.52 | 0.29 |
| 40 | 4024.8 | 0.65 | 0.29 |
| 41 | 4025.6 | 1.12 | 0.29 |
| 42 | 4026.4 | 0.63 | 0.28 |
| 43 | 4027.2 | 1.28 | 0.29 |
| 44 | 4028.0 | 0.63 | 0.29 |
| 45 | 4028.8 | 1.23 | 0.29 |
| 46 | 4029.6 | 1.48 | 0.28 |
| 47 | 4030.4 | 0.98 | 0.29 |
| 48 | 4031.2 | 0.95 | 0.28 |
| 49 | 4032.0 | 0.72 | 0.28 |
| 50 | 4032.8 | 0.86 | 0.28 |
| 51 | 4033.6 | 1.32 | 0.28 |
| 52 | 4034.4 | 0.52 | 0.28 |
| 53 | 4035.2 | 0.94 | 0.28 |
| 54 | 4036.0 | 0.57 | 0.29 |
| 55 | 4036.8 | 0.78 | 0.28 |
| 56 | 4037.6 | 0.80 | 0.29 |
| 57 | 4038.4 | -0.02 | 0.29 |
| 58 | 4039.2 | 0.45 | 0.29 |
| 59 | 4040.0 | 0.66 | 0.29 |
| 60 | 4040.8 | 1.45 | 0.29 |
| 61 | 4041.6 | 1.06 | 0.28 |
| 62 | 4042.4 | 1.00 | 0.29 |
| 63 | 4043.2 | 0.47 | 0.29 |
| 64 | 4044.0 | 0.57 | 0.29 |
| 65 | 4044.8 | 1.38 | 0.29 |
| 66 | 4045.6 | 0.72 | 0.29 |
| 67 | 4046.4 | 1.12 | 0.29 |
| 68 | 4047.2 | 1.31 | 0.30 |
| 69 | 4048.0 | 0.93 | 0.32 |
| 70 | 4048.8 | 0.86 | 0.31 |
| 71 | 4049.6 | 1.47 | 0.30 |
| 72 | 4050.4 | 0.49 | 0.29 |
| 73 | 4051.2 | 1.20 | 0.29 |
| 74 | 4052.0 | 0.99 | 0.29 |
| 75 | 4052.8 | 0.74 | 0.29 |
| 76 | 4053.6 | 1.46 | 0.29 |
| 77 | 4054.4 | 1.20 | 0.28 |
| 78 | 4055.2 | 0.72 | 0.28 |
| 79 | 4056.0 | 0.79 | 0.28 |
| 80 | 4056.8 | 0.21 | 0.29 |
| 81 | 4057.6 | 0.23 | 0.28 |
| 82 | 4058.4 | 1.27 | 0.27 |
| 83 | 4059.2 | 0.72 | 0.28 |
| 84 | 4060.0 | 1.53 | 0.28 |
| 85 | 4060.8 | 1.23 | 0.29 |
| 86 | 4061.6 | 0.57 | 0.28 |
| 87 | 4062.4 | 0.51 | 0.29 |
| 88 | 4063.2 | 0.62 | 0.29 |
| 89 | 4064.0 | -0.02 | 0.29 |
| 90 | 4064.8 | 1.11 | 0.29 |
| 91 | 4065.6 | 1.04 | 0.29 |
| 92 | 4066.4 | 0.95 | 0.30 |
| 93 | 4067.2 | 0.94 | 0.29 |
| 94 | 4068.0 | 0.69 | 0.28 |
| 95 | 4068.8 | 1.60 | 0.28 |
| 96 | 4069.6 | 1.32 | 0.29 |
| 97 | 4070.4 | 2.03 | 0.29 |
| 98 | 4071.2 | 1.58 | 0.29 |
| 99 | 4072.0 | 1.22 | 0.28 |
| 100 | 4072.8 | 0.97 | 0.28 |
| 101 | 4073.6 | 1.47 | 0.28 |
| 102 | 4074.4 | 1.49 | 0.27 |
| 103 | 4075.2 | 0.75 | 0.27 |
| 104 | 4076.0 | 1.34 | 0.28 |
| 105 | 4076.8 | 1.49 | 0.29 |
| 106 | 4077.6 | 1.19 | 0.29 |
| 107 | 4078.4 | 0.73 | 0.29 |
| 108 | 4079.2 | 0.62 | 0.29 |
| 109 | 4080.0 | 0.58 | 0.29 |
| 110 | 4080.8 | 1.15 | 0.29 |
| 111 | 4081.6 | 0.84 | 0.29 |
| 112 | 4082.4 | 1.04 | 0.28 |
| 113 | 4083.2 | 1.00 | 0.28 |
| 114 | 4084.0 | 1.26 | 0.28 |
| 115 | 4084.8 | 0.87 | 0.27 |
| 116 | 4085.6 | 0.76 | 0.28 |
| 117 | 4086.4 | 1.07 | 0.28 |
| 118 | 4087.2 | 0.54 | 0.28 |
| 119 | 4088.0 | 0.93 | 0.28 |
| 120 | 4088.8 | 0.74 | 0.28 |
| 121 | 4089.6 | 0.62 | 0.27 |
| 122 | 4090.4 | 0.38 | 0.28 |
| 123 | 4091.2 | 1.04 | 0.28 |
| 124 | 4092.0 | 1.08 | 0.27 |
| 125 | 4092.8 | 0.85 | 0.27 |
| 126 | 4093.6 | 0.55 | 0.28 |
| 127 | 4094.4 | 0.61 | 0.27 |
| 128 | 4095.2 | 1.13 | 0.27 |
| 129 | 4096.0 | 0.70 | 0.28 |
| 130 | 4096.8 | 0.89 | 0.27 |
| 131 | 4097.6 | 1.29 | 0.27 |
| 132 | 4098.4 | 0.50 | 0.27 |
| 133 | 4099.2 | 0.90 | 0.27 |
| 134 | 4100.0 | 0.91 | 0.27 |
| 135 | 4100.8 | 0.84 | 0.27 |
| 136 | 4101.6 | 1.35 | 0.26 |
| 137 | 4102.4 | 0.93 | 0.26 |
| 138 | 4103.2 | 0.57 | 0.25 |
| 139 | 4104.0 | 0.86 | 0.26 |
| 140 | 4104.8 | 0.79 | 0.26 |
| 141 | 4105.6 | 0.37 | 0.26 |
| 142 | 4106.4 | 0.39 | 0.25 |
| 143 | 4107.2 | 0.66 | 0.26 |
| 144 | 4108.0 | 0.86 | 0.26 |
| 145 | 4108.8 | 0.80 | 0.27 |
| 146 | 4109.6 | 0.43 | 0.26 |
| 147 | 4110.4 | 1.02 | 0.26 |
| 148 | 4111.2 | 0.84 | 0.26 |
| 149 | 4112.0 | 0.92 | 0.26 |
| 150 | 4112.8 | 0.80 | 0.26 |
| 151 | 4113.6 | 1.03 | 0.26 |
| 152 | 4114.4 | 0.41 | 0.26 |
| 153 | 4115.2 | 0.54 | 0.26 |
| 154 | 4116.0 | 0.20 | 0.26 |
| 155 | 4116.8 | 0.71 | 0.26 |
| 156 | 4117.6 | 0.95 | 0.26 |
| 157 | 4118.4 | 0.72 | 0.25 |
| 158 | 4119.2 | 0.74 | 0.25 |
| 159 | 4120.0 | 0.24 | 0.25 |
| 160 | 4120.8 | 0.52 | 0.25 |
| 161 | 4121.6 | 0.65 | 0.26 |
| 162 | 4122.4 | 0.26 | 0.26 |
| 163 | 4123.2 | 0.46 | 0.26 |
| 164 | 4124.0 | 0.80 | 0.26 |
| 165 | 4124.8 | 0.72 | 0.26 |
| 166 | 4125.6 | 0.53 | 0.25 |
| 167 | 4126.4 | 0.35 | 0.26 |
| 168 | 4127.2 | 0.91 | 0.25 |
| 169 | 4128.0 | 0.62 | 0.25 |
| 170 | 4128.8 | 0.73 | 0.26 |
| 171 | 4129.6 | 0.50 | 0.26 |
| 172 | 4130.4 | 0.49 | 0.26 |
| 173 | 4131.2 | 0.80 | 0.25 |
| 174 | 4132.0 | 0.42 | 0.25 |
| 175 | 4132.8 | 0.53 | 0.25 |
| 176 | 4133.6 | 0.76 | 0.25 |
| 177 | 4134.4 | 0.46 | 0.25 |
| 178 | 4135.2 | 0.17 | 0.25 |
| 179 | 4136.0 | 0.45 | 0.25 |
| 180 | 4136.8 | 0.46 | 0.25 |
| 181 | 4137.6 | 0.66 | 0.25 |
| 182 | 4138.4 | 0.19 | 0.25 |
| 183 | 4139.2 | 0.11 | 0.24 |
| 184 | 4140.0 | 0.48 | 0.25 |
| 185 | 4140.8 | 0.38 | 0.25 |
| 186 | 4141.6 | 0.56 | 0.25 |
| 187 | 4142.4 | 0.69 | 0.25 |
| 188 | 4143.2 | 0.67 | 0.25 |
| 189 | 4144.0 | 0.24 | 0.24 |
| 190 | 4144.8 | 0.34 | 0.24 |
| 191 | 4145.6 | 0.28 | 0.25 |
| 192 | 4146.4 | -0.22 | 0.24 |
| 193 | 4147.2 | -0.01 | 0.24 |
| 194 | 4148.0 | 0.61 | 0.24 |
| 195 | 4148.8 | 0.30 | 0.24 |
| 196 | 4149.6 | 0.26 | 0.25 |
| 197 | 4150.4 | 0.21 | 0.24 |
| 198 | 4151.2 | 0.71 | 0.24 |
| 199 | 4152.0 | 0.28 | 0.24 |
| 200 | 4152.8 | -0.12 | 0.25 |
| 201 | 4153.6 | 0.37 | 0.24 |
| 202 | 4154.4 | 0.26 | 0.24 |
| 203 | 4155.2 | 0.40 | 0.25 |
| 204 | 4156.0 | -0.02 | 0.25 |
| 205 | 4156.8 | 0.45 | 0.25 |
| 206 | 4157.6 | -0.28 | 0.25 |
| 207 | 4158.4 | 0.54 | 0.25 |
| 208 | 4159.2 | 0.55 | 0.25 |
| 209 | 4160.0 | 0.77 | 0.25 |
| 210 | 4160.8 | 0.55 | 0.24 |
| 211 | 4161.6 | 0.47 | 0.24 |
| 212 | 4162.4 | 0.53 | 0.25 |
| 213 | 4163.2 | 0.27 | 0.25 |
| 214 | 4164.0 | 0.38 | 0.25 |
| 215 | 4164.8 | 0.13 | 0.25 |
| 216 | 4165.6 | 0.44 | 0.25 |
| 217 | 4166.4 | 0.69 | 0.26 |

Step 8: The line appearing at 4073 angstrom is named C IV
